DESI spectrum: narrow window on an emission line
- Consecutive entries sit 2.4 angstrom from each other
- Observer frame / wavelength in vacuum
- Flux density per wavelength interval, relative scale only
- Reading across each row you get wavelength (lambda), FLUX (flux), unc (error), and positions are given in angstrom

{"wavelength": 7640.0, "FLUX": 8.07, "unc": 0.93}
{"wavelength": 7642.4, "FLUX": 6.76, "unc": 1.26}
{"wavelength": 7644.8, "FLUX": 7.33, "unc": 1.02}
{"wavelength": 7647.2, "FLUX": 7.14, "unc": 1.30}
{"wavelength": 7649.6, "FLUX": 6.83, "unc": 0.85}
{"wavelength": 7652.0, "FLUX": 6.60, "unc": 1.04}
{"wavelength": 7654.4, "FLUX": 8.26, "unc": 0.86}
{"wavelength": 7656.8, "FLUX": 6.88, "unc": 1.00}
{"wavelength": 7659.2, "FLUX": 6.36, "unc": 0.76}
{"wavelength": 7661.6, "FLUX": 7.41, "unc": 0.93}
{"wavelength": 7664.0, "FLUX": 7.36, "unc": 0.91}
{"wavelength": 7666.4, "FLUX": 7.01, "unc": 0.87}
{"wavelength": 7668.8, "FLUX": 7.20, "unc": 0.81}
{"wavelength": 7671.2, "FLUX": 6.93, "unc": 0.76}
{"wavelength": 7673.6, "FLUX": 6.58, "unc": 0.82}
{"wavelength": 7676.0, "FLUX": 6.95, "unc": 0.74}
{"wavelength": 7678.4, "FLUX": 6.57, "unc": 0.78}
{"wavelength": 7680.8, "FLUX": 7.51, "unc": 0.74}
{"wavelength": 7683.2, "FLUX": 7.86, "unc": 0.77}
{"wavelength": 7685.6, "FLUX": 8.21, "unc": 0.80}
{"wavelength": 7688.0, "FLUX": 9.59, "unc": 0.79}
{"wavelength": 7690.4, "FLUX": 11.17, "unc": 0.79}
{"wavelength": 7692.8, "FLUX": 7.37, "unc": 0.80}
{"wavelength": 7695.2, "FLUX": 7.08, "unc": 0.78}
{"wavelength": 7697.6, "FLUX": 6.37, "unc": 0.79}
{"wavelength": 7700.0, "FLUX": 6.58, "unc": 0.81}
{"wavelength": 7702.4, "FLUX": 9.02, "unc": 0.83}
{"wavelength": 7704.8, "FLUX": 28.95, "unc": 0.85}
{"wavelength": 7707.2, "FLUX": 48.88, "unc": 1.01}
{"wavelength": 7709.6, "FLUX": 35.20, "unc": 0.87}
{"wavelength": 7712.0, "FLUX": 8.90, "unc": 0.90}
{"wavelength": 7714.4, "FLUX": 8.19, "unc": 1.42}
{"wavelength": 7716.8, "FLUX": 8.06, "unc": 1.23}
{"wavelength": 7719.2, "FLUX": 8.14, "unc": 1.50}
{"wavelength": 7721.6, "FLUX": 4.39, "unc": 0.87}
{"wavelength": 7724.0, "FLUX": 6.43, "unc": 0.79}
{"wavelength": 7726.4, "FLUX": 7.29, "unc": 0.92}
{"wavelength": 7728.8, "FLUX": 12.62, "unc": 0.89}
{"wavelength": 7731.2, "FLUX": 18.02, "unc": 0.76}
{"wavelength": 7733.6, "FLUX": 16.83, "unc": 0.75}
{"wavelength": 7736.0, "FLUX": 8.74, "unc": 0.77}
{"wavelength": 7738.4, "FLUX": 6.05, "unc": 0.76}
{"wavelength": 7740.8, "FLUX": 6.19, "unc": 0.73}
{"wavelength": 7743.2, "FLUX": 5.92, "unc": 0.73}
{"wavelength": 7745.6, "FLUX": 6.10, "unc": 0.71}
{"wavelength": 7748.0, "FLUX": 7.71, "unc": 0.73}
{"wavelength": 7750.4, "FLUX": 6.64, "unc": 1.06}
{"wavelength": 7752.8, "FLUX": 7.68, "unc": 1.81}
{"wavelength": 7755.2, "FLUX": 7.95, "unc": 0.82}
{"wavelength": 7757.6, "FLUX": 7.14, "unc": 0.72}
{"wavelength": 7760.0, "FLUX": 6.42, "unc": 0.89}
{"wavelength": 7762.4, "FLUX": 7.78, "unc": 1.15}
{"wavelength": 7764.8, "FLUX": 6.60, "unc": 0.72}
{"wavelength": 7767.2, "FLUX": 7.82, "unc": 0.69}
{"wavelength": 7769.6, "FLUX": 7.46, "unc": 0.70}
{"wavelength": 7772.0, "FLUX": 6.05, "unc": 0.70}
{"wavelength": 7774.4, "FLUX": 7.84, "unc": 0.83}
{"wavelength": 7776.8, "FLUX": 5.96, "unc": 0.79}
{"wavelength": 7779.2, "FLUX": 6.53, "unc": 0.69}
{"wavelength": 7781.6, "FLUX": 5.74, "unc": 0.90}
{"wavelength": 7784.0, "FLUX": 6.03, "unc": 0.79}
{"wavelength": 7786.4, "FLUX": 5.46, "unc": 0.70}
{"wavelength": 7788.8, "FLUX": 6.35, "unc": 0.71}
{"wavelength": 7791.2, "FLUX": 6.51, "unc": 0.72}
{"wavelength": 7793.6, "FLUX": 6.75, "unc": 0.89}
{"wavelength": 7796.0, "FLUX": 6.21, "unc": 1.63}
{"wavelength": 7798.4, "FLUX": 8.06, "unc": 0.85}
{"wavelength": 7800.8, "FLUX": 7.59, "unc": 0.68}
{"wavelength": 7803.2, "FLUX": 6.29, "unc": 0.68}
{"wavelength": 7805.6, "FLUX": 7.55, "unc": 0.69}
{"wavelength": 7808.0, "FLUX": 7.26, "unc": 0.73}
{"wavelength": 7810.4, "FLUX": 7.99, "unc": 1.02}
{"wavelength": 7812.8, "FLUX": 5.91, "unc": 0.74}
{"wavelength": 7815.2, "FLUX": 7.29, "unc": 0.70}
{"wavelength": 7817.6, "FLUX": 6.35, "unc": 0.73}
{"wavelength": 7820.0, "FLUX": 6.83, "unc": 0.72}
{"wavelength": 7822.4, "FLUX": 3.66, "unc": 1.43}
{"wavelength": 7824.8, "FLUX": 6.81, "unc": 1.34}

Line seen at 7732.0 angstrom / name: [N II]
